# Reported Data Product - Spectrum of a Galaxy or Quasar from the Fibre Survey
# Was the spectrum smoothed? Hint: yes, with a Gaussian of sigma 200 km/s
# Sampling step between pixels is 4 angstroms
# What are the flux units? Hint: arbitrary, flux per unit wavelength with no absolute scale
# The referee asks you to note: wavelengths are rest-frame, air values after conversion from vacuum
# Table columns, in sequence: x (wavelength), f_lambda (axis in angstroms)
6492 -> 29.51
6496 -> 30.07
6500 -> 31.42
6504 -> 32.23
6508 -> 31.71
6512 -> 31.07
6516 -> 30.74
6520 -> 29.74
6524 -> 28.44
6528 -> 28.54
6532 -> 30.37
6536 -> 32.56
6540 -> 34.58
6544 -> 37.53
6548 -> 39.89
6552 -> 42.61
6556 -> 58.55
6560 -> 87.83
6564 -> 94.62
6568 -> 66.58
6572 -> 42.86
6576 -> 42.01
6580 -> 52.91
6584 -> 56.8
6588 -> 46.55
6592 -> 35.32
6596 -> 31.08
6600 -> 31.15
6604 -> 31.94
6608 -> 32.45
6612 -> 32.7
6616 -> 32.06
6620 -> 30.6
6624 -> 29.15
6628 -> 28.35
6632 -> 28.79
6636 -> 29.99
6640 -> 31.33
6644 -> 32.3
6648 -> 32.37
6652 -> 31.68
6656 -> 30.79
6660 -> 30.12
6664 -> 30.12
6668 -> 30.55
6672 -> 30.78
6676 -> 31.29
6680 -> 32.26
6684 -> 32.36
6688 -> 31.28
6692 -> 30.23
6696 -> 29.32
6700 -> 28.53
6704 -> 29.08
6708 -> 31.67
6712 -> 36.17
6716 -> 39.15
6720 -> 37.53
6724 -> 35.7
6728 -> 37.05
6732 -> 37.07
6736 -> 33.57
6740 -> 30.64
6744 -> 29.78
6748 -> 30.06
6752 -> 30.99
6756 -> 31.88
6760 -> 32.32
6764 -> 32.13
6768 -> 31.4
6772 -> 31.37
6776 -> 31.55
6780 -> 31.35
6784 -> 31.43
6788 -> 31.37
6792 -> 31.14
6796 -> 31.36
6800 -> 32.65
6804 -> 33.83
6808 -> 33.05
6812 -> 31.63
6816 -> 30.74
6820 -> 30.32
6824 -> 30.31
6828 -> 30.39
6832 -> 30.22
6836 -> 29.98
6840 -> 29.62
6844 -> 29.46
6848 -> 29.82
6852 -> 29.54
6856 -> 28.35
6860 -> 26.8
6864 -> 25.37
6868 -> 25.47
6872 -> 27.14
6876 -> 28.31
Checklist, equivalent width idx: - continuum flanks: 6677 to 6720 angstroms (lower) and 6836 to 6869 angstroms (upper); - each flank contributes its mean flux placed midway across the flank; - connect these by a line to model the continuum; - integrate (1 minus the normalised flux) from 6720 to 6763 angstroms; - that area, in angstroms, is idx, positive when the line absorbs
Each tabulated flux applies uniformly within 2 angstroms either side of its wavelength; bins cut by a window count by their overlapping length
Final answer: -2.7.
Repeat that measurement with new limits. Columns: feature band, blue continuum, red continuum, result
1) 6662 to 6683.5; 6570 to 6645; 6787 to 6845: 2.00 angstroms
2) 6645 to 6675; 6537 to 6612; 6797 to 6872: 7.69 angstroms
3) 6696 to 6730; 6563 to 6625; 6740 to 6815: 1.23 angstroms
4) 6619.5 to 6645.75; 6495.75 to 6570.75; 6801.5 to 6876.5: 5.60 angstroms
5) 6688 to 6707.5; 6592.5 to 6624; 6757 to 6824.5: 1.24 angstroms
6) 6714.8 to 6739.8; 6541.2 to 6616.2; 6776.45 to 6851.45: 0.60 angstroms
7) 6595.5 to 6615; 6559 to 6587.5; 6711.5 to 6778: 8.44 angstroms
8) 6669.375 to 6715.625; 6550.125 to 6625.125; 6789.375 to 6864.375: 9.26 angstroms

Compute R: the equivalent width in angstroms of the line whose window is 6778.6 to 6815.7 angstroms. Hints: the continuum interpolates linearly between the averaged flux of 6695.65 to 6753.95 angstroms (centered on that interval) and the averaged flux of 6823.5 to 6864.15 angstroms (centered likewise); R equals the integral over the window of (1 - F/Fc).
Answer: -1.42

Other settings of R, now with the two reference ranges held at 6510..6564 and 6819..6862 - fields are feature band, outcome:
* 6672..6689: 1.9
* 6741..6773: 1.5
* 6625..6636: 2.6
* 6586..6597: 0.3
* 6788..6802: -0.2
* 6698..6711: 1.7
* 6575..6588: -3.6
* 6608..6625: 3.1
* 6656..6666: 1.7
